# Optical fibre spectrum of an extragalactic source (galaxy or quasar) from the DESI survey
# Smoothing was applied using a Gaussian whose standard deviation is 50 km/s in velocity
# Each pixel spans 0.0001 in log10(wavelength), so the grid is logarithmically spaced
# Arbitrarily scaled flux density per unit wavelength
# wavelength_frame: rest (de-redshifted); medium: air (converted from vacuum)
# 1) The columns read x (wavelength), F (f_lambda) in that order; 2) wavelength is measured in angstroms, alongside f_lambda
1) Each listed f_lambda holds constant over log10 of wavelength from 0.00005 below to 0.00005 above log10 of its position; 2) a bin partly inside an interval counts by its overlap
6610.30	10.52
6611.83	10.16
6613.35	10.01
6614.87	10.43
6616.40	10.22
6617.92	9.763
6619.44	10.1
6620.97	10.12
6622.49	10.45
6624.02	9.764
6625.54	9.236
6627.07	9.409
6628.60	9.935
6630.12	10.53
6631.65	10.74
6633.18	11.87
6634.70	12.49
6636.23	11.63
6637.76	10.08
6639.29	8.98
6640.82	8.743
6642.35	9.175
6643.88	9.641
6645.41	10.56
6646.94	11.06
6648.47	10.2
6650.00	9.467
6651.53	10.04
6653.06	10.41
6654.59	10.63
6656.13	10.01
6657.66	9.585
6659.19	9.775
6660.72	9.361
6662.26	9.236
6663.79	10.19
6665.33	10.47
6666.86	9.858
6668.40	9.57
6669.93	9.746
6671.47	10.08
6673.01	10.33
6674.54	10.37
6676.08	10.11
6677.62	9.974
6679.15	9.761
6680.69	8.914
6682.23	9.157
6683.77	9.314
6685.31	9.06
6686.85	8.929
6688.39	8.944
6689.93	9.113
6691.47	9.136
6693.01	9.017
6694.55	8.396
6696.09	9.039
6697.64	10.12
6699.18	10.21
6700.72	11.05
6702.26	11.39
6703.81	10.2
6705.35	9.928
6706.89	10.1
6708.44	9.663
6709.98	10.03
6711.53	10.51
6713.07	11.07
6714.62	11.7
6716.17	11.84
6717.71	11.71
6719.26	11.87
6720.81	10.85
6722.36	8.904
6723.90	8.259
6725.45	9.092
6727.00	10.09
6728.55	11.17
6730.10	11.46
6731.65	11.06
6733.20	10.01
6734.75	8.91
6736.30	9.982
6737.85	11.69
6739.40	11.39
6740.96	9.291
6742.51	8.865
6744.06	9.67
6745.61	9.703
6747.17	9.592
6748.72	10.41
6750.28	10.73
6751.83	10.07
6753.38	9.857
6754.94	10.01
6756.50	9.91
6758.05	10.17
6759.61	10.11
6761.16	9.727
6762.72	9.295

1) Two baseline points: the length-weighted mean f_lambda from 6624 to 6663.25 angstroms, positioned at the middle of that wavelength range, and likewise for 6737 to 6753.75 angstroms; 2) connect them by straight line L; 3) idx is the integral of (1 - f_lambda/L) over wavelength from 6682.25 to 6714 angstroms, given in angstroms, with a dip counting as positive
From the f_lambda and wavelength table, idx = 1.1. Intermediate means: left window 10.1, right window 10.1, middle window 9.76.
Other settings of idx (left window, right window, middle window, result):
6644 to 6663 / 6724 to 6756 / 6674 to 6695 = 1.6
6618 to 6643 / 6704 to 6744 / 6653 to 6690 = 2.0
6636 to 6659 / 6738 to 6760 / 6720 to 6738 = -0.1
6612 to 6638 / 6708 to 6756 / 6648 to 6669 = 0.9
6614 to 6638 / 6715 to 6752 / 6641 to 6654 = 0.5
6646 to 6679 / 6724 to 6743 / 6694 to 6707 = 0.1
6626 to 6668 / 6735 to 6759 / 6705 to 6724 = -0.9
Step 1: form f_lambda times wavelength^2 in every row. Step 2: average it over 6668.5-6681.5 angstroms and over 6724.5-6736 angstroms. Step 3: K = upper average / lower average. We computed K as 1.05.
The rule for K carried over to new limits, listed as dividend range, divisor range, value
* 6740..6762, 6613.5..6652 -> 1.00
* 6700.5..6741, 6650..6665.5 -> 1.08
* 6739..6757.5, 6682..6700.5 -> 1.09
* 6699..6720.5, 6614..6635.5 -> 1.07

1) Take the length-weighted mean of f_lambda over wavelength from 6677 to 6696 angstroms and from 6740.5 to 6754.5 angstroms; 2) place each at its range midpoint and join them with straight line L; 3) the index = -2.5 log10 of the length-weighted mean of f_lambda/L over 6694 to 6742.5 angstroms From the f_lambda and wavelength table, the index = -0.093 mag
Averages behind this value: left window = 9.14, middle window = 10.3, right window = 9.82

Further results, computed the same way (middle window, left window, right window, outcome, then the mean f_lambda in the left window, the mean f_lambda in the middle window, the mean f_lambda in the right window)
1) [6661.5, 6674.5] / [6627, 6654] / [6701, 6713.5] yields 0.04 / 10.3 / 9.96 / 10.4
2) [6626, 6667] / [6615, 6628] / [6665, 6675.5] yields -0.02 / 9.9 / 10.1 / 10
